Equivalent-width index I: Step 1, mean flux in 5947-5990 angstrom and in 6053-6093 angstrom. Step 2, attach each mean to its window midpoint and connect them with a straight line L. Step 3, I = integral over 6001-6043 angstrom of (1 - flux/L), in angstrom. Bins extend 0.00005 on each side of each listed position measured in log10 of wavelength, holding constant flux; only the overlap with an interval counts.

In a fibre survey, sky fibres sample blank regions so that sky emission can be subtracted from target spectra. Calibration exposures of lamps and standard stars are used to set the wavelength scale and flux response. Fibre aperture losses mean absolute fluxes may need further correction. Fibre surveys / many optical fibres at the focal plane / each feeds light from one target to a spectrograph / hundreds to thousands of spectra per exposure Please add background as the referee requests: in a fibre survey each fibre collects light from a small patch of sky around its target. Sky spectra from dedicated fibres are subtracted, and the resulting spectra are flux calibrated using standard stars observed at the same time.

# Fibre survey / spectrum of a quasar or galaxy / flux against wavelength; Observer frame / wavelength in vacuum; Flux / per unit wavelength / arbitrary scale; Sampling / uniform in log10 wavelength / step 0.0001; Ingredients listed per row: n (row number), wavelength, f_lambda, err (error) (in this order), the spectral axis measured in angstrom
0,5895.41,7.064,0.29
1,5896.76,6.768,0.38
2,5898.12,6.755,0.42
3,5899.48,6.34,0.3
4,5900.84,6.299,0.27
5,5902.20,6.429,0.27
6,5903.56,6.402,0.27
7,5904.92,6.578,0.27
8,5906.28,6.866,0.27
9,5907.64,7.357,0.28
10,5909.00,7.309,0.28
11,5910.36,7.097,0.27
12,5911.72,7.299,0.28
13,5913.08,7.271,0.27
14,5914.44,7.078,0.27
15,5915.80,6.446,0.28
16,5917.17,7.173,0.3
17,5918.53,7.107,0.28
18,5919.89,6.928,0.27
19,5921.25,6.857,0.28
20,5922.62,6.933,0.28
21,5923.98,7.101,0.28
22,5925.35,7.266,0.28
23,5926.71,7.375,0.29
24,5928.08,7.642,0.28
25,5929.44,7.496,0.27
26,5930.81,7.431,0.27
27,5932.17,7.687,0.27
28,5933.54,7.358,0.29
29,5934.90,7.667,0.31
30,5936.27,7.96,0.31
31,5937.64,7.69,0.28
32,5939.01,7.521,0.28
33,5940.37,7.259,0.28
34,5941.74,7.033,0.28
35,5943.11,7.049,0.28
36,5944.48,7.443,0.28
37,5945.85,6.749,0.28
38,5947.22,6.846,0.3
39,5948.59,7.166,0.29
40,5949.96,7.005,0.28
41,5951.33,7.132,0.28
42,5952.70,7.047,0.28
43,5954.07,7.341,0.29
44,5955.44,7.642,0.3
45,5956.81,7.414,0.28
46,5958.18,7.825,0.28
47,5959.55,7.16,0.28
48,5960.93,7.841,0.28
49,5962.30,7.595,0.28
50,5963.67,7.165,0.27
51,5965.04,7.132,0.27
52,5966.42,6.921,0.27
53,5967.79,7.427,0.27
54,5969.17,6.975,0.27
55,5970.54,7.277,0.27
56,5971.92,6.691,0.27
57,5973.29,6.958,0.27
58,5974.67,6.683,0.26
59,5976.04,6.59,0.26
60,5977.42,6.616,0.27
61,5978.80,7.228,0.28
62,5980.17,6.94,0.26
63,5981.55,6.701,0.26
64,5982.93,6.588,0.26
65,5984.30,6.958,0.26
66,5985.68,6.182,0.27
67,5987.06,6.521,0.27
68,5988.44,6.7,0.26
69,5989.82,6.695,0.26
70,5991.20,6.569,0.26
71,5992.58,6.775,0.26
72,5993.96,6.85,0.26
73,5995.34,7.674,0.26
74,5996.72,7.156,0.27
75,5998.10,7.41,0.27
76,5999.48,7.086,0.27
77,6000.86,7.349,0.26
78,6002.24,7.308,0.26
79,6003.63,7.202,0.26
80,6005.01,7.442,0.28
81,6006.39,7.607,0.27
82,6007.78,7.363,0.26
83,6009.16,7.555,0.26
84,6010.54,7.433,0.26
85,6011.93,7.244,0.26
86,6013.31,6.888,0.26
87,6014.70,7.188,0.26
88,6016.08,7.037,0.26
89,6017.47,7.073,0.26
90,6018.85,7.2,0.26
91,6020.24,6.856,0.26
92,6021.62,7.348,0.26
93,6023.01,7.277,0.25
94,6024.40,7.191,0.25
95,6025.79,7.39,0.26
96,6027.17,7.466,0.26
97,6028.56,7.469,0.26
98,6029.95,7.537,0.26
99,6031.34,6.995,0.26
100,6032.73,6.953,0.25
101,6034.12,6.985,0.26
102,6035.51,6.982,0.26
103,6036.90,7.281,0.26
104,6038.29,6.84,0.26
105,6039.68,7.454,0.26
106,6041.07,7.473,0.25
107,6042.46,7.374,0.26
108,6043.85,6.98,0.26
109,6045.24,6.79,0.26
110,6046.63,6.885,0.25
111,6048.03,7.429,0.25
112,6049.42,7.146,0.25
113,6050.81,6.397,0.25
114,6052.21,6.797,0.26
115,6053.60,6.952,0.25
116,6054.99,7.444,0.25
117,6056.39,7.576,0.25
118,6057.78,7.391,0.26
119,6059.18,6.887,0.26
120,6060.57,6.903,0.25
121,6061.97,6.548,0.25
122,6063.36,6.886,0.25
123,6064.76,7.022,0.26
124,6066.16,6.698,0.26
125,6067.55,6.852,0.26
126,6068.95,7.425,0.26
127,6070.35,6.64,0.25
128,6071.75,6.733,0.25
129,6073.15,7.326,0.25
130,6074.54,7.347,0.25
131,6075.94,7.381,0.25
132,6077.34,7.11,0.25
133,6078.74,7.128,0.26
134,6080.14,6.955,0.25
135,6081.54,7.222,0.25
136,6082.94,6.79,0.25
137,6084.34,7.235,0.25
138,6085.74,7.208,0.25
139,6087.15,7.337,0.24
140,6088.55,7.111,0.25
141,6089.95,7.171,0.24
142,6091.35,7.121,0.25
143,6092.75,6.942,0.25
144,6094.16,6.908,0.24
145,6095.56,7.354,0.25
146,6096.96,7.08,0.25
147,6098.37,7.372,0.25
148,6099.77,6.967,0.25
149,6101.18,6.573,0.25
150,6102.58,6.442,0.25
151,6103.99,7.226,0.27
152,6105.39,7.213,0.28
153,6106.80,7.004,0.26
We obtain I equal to -1.1 angstrom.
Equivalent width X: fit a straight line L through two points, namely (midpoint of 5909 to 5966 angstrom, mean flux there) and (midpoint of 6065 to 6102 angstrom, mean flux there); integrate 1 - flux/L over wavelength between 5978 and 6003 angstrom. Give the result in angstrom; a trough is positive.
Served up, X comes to 1.0 angstrom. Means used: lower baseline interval 7.27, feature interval 6.93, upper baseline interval 7.07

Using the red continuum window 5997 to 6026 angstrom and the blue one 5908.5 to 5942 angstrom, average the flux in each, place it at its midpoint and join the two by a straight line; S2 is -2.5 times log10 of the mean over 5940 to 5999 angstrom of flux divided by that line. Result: 0.03 mag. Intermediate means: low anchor 7.28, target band 7.04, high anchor 7.25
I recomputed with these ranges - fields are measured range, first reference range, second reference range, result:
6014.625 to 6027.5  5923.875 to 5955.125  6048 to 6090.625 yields -0.1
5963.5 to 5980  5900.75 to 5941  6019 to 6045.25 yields 0.5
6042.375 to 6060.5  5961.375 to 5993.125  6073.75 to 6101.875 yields -0.1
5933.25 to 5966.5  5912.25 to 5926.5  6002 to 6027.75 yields -1.0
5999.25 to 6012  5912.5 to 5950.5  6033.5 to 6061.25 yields -0.4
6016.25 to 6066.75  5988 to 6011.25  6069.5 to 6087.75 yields 0.3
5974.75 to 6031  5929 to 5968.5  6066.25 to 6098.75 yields 1.2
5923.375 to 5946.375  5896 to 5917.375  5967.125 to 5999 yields -1.8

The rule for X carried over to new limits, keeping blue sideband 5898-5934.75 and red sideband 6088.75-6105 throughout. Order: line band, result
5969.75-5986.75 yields 0.6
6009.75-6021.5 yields -0.2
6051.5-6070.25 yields 0.0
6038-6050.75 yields -0.2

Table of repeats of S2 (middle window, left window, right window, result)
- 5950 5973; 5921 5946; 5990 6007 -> 0.002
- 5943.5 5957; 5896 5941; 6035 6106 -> -0.010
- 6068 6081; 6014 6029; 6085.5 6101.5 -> 0.003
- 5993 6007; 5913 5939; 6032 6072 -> -0.024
